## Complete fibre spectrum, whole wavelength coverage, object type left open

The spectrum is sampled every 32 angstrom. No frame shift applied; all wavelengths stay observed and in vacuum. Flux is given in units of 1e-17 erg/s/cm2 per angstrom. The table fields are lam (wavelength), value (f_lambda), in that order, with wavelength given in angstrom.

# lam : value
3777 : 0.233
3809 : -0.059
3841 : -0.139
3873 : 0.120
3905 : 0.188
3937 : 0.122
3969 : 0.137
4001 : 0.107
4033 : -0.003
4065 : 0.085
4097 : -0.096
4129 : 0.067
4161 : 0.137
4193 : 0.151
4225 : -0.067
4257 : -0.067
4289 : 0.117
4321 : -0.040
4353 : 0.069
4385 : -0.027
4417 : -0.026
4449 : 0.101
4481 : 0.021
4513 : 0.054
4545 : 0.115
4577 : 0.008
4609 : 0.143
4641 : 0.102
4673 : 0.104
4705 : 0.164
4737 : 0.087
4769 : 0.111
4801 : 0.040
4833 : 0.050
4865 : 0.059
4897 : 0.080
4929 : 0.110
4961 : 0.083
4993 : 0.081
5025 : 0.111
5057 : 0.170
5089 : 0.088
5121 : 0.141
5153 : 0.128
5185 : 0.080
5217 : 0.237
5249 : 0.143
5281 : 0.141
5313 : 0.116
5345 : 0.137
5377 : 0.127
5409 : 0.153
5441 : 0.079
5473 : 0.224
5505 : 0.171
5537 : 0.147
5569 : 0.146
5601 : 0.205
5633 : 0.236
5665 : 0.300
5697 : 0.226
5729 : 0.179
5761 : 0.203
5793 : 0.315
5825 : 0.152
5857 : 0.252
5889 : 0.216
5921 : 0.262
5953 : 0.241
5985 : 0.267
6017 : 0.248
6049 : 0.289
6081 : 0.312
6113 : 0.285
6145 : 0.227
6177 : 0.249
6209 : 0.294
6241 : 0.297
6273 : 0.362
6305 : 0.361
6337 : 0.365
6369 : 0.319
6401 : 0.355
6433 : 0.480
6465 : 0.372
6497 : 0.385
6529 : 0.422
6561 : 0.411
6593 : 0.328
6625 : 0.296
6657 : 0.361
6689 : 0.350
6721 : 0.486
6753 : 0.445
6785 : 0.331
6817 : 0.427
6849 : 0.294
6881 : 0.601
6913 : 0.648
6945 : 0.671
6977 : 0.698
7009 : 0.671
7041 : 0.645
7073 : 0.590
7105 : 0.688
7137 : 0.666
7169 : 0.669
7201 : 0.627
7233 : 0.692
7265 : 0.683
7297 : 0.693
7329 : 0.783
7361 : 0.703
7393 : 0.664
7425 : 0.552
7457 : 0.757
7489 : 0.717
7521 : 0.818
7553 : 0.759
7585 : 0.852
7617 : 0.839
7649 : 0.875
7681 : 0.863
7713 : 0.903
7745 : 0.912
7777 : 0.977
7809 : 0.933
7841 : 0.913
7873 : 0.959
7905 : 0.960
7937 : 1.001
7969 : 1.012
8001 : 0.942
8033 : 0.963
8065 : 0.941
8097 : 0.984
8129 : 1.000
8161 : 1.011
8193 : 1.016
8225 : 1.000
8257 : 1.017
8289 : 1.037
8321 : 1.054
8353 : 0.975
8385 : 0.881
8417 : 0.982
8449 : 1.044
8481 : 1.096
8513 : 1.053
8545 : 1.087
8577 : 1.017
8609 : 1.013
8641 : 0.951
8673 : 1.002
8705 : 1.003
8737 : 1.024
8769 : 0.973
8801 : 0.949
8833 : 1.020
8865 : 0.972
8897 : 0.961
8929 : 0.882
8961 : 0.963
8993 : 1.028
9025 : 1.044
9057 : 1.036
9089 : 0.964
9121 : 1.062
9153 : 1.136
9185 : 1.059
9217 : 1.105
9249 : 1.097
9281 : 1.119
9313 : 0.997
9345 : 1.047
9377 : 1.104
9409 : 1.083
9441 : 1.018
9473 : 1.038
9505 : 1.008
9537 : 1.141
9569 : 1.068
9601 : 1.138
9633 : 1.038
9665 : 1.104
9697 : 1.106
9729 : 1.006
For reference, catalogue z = 0.723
